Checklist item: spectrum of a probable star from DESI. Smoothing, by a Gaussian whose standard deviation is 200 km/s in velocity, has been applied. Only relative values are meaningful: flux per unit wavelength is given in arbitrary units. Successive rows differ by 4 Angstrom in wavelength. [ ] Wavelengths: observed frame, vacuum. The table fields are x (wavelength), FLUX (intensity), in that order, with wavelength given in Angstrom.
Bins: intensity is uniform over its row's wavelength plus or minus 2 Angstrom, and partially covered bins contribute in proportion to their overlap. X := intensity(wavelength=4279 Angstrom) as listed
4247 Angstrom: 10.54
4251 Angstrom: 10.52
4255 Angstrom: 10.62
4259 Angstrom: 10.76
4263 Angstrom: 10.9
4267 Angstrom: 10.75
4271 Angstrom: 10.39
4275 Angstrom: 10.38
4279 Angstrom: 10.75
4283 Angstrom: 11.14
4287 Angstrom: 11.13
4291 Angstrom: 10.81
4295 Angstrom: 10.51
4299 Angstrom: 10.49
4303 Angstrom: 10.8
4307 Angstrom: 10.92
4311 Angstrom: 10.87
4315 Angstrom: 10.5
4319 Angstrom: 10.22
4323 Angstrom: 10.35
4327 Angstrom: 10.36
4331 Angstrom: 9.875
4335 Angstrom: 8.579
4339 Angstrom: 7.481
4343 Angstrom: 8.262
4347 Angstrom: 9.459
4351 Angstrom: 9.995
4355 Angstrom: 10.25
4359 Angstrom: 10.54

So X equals 10.75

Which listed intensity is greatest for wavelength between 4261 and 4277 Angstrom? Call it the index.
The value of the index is 10.9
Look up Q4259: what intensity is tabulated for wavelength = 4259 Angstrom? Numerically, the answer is 10.76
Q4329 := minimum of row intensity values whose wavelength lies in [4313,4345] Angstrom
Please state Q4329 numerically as 7.481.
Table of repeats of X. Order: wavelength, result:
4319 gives 10.22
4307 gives 10.92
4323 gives 10.35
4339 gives 7.481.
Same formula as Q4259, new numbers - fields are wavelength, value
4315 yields 10.5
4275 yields 10.38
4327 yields 10.36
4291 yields 10.81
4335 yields 8.579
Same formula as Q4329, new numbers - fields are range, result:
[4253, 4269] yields 10.62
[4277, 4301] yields 10.49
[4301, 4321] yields 10.22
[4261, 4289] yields 10.38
